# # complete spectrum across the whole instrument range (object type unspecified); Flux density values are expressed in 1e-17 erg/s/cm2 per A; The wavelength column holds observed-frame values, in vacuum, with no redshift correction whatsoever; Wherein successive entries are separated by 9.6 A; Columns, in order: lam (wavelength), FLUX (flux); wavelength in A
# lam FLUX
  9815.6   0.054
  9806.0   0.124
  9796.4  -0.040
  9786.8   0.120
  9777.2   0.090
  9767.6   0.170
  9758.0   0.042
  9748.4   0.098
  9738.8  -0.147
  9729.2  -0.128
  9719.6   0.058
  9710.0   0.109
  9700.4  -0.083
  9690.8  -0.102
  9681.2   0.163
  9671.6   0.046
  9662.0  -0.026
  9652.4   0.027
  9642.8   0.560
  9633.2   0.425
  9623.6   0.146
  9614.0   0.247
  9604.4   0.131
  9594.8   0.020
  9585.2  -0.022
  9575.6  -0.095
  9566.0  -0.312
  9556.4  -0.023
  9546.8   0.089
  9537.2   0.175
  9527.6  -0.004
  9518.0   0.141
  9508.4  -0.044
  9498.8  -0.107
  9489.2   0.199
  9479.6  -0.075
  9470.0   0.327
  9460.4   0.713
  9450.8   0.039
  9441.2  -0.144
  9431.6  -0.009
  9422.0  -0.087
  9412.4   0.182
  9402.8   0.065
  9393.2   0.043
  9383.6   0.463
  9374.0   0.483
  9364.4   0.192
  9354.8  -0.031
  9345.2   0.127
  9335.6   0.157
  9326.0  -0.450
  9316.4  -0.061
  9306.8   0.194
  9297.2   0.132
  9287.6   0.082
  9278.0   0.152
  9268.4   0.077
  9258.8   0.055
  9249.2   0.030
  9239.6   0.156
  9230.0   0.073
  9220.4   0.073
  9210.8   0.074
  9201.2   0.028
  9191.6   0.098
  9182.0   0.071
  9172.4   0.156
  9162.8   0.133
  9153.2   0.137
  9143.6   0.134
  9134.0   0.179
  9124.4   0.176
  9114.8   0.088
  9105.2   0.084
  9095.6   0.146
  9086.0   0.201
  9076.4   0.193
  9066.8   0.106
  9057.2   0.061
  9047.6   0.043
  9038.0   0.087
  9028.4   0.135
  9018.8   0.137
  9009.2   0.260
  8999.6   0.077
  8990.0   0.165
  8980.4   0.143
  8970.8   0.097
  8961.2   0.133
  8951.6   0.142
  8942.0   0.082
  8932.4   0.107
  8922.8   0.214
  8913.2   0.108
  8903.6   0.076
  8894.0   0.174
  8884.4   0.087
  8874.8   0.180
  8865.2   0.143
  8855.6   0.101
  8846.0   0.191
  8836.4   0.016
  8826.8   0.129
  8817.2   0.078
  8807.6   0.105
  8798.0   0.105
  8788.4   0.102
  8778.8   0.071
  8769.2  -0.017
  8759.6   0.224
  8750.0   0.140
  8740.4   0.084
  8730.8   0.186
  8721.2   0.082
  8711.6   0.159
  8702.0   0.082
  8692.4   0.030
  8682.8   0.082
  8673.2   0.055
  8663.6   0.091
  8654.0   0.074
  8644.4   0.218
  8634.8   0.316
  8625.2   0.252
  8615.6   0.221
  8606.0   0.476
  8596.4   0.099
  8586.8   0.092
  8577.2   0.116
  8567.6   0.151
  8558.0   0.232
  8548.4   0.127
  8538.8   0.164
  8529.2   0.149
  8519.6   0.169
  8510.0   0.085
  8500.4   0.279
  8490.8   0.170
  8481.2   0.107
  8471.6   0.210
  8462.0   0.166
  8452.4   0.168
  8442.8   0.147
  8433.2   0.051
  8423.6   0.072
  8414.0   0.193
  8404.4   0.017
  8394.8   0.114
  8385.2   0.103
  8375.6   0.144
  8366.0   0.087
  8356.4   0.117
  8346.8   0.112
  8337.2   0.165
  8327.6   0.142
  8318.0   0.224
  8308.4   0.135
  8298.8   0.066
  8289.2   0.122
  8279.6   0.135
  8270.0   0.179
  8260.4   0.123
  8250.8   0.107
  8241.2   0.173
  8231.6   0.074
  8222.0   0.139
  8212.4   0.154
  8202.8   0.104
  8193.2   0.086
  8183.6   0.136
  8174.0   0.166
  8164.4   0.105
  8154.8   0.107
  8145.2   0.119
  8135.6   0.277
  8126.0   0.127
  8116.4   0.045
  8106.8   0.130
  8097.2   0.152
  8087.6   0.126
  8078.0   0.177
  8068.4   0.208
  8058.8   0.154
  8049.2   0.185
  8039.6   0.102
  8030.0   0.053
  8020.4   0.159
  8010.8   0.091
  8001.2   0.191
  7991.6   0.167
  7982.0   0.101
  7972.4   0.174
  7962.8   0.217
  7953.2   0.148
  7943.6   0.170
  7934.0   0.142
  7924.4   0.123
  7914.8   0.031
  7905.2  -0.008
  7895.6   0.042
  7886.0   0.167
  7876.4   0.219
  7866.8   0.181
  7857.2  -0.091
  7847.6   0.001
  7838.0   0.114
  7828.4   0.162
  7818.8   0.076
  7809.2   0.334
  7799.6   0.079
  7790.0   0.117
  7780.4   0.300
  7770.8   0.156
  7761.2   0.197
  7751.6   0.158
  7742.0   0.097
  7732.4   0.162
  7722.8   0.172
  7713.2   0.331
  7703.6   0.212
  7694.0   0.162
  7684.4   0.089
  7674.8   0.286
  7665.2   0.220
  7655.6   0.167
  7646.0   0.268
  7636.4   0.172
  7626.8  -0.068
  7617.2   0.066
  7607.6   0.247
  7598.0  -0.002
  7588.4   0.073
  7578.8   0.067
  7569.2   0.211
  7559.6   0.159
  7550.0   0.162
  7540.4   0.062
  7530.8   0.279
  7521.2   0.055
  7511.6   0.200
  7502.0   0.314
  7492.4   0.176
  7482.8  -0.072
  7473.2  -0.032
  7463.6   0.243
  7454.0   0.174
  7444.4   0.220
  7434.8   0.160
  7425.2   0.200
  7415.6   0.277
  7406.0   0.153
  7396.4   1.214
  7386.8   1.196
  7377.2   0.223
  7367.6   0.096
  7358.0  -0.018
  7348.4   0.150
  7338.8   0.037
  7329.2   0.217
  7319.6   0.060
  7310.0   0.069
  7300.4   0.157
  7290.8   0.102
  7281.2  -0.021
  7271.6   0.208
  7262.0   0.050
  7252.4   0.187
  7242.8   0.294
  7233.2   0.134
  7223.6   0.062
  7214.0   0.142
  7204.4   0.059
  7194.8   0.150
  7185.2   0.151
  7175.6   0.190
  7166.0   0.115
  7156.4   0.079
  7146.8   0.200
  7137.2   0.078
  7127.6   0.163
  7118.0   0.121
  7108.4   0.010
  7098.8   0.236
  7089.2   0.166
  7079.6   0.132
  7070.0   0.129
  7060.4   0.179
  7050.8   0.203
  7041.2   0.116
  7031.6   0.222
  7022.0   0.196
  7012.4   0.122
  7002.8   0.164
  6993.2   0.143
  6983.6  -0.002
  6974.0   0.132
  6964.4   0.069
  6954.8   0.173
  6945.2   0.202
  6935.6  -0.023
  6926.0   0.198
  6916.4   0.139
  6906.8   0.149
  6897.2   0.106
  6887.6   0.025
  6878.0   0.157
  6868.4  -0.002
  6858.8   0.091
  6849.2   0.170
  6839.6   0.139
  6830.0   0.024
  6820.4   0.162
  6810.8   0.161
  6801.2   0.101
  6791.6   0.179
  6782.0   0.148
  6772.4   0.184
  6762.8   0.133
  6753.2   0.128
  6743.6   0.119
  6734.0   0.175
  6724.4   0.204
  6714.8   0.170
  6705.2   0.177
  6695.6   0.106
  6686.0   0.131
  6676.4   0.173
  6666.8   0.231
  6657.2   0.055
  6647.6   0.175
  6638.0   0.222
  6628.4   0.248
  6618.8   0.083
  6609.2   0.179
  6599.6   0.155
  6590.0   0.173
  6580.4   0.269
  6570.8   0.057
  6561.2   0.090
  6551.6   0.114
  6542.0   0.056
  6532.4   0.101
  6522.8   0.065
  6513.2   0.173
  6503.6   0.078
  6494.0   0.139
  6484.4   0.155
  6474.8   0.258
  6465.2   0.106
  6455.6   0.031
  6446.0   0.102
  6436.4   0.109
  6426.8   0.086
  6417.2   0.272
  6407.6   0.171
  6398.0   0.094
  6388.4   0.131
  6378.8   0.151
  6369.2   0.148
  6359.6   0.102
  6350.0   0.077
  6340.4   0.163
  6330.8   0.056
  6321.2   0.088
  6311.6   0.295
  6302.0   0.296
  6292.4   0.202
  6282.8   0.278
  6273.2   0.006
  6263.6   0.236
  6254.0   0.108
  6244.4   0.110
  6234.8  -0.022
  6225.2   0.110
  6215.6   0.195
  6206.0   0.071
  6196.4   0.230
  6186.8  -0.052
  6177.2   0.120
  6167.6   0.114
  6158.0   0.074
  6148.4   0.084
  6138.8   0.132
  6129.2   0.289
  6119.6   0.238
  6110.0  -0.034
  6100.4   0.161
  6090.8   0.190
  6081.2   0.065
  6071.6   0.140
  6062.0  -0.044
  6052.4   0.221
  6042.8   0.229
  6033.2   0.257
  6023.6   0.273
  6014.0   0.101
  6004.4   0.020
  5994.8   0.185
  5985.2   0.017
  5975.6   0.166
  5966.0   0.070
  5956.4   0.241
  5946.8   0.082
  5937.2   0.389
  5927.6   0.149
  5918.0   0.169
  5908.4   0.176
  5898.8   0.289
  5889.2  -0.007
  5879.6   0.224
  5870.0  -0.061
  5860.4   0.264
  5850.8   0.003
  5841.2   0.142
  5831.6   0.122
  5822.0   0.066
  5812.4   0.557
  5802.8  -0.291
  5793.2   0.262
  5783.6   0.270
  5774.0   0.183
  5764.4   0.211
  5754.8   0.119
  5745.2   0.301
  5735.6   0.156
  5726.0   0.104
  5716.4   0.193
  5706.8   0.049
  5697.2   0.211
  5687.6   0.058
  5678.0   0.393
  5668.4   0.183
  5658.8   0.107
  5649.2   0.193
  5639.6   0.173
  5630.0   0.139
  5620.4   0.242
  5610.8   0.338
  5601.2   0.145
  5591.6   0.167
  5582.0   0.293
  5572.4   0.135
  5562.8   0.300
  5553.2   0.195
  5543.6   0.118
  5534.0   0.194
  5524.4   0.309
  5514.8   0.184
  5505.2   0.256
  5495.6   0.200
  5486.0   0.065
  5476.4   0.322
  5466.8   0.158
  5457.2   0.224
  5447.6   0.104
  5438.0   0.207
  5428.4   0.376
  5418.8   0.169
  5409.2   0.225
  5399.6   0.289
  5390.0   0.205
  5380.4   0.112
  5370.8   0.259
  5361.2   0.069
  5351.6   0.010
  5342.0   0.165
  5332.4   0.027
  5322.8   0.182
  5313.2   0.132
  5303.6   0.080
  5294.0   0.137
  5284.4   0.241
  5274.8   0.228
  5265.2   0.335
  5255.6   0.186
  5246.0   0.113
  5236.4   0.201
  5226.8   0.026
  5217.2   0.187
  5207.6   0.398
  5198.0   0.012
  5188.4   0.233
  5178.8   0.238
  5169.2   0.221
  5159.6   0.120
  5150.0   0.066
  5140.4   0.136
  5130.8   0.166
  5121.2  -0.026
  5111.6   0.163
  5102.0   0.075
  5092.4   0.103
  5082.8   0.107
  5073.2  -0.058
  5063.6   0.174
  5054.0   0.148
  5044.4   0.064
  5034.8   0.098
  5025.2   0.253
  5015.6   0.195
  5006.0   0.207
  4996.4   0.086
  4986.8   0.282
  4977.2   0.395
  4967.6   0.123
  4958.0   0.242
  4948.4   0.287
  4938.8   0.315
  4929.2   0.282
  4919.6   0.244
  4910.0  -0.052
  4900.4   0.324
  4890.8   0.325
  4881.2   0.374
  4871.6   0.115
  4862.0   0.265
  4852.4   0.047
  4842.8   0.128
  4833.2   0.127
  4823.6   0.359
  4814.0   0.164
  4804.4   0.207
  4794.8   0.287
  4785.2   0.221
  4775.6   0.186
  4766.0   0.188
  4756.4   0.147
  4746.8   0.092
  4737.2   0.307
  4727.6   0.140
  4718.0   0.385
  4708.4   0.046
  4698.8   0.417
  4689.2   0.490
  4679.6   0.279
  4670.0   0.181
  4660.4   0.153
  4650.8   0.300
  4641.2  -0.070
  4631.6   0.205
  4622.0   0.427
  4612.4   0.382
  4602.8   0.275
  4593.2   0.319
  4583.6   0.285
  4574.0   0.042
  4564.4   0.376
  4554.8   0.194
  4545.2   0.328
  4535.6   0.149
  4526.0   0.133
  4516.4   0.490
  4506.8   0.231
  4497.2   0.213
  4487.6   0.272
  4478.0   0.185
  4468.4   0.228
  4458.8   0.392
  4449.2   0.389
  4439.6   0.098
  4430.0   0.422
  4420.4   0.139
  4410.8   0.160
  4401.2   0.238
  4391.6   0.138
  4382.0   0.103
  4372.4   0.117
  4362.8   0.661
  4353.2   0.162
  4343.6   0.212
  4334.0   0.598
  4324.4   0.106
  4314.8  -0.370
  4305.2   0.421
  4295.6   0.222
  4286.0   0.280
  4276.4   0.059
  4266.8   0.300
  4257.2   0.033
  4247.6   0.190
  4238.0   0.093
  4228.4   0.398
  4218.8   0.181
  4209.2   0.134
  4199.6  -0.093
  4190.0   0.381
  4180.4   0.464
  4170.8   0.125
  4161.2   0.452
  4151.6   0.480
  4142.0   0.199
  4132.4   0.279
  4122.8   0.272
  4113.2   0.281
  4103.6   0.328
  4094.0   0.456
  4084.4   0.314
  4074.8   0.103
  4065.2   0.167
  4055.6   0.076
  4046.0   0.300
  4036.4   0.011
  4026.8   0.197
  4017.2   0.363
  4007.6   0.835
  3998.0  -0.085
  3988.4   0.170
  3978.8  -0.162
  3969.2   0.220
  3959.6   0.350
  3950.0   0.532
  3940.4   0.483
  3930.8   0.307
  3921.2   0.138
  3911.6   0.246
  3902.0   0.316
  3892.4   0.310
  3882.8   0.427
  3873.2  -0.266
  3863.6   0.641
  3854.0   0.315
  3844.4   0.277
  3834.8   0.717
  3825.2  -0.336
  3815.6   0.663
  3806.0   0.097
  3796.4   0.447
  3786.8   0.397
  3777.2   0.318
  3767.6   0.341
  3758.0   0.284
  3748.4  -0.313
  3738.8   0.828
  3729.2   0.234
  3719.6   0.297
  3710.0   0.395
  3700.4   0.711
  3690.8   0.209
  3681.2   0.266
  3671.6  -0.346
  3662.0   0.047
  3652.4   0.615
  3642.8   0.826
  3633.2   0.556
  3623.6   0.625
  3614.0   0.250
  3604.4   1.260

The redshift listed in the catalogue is 0.98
